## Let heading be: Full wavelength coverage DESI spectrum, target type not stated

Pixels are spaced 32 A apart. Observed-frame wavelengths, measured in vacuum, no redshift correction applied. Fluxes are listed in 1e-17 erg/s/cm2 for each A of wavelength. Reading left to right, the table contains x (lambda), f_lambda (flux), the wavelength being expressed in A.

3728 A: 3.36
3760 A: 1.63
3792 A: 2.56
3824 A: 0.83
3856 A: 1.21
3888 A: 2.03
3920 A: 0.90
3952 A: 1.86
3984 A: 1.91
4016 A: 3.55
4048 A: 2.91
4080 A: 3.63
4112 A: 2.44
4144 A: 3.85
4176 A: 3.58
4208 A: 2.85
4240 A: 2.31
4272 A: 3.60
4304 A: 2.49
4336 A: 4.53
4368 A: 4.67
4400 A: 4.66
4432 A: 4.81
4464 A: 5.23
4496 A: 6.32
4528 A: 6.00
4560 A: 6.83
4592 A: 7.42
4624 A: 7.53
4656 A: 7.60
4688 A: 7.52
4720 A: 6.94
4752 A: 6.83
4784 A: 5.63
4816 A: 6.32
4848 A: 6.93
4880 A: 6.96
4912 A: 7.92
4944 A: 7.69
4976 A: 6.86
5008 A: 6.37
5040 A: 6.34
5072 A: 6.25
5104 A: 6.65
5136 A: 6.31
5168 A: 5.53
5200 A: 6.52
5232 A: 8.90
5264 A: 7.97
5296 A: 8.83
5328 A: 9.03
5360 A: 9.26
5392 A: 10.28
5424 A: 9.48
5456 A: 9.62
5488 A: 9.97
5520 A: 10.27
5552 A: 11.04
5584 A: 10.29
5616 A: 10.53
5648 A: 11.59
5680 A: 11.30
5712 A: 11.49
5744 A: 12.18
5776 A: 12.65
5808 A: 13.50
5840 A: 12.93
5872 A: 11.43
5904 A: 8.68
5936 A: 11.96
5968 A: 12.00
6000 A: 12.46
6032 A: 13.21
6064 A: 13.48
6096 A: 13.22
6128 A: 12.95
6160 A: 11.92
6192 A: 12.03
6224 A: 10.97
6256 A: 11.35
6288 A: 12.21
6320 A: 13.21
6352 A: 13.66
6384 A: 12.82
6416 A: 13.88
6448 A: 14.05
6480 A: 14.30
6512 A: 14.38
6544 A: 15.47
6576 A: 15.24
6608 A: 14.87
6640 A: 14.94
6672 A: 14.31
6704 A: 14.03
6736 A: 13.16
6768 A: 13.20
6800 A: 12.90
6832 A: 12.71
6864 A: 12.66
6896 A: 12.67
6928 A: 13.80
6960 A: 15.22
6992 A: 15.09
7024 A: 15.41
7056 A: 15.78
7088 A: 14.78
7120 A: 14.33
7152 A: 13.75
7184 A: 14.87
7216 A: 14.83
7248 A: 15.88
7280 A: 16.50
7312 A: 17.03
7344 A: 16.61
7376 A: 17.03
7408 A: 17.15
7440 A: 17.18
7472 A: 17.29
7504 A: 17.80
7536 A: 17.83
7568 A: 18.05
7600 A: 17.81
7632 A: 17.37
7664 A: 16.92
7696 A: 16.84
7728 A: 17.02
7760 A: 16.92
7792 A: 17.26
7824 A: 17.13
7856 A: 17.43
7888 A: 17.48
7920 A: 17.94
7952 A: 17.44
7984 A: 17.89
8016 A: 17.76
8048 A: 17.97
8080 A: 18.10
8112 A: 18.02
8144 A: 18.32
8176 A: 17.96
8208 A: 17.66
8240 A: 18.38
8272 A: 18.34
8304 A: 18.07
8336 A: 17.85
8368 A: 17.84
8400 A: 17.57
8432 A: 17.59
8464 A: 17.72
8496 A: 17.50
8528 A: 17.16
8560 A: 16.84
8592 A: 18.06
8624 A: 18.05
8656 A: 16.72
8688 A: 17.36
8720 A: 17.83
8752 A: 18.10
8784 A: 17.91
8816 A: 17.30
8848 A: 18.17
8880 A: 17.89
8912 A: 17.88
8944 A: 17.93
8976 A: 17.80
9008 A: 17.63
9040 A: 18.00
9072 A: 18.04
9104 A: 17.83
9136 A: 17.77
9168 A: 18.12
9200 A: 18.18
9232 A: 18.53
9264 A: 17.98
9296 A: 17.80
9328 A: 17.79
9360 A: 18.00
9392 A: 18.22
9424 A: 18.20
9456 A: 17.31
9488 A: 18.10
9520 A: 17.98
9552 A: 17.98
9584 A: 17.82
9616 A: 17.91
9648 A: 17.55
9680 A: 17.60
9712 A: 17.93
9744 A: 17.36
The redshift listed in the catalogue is 0.00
